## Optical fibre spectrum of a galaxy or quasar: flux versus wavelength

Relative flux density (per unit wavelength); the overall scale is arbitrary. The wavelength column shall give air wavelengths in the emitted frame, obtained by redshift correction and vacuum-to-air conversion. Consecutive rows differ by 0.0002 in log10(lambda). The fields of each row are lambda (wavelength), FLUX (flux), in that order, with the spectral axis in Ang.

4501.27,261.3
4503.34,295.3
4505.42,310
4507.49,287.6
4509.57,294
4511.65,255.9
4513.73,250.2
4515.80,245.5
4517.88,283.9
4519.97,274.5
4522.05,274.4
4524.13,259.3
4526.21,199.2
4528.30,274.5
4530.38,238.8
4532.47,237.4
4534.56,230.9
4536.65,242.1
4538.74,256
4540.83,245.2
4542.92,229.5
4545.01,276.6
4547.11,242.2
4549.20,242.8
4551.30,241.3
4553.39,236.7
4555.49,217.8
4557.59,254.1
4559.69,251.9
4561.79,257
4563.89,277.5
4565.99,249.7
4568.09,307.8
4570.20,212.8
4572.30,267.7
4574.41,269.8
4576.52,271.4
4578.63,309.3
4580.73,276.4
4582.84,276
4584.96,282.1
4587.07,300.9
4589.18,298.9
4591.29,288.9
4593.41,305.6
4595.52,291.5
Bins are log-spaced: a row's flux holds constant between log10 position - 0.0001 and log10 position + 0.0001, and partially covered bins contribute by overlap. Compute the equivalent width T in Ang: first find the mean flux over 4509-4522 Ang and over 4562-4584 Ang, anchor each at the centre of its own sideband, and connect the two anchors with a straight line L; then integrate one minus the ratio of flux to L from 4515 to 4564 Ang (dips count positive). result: 3.6 Ang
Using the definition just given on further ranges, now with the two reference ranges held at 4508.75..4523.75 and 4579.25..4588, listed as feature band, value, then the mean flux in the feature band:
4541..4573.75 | 3.2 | 251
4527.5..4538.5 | 1.1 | 245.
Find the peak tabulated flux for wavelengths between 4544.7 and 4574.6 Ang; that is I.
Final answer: 307.8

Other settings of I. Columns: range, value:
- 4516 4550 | 283.9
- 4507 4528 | 294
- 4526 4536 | 274.5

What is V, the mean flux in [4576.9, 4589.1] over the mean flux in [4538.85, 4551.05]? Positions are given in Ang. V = 1.17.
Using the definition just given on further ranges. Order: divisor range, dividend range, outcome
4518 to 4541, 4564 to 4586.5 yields 1.09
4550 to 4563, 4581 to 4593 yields 1.19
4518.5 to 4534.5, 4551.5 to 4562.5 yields 0.97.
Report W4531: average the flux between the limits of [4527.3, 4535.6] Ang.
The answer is 245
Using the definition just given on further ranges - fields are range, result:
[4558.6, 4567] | 259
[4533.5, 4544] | 241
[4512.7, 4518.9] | 260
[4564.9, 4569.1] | 279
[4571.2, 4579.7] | 279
